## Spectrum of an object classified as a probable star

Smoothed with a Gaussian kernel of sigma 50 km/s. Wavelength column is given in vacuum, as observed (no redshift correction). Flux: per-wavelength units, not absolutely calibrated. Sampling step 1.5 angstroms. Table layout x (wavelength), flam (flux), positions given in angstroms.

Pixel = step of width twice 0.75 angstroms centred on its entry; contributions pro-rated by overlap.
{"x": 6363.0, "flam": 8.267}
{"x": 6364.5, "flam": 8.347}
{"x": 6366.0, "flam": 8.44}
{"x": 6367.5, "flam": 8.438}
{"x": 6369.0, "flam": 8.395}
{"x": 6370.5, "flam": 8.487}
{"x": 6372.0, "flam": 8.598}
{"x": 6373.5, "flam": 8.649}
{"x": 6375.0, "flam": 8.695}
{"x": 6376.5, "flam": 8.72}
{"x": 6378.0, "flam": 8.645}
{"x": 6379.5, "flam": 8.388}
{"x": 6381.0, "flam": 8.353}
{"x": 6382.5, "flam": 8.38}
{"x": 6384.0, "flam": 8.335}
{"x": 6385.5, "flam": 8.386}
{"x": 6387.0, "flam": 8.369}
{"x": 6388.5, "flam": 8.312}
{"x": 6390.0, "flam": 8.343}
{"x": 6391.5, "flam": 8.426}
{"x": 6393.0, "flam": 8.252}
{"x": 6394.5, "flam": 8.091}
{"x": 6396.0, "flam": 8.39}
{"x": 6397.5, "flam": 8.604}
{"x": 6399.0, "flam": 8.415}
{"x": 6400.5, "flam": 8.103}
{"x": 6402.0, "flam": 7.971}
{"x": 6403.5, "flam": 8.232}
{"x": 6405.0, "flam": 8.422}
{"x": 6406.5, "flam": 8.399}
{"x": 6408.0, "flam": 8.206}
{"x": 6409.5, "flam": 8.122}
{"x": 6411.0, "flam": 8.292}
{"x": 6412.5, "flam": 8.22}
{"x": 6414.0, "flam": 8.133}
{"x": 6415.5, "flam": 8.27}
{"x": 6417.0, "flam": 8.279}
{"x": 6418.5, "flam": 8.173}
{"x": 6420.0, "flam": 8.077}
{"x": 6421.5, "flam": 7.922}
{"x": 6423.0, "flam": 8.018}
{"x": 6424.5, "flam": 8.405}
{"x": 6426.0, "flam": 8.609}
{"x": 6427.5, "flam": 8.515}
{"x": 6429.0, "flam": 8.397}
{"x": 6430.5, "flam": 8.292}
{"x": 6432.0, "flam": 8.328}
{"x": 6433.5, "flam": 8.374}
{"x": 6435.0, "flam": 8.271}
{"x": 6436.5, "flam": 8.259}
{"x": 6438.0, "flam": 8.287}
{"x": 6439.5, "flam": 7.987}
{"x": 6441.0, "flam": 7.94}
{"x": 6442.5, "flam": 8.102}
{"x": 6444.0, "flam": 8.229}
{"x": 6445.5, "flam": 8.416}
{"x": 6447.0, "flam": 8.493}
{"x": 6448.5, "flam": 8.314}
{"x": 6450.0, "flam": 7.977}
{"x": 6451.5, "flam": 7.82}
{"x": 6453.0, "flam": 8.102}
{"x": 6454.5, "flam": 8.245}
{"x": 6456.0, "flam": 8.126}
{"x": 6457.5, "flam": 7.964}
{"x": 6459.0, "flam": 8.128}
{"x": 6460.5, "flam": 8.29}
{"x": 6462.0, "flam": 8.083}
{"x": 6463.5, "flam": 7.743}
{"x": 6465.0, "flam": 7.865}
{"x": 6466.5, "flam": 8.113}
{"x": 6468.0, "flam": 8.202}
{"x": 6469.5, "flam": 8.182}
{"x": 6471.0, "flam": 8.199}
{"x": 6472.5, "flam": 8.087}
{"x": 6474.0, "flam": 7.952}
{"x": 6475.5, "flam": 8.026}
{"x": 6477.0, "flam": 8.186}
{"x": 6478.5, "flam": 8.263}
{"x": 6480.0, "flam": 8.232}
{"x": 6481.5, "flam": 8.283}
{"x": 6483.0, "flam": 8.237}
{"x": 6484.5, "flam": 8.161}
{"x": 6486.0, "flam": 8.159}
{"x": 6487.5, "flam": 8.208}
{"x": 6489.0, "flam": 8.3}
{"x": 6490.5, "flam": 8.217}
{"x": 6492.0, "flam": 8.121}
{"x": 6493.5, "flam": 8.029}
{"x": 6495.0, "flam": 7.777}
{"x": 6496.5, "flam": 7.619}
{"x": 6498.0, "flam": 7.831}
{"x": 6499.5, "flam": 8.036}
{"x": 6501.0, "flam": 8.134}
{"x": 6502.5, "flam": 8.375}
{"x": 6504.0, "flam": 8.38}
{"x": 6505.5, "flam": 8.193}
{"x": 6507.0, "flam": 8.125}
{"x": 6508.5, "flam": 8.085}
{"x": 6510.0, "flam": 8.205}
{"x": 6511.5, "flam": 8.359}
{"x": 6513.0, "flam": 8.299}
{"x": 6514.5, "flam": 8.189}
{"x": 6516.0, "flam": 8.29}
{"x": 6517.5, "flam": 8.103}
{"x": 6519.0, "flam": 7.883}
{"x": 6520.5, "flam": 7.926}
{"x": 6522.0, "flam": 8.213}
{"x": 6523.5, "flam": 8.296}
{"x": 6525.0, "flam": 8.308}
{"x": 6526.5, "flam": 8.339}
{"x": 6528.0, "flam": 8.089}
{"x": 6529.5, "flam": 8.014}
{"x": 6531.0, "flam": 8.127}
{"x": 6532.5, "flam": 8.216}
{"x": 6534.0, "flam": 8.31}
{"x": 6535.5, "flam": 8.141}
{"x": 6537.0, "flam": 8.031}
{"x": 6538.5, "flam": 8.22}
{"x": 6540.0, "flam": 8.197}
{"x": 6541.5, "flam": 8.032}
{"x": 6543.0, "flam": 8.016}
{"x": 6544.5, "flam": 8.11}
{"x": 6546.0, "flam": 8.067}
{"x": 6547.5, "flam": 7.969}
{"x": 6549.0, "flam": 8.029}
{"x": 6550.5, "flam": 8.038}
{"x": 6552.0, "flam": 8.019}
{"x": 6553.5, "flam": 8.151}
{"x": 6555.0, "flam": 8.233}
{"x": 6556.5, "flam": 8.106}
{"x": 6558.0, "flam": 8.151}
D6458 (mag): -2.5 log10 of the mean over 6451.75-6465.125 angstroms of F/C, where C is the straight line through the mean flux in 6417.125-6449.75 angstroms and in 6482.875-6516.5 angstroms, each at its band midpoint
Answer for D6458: 0.02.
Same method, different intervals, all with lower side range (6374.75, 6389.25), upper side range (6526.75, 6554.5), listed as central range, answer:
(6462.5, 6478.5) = 0.03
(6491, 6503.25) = 0.03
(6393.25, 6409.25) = 0.02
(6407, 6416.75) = 0.02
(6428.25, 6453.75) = 0.01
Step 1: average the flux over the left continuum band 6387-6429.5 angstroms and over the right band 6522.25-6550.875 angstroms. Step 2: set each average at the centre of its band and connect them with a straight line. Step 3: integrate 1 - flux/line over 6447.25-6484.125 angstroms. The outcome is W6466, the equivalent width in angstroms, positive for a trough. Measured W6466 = 0.43 angstroms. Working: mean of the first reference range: 8.27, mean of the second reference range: 8.14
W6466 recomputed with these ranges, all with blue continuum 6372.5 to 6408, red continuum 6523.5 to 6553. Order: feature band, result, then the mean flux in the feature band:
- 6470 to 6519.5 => 0.37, 8.14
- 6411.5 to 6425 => 0.28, 8.16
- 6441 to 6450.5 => 0.06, 8.24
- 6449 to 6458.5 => 0.26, 8.05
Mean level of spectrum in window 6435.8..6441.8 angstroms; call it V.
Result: 8.12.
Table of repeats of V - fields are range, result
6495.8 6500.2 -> 7.83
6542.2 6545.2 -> 8.06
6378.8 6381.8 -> 8.37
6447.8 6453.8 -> 8.05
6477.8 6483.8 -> 8.25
